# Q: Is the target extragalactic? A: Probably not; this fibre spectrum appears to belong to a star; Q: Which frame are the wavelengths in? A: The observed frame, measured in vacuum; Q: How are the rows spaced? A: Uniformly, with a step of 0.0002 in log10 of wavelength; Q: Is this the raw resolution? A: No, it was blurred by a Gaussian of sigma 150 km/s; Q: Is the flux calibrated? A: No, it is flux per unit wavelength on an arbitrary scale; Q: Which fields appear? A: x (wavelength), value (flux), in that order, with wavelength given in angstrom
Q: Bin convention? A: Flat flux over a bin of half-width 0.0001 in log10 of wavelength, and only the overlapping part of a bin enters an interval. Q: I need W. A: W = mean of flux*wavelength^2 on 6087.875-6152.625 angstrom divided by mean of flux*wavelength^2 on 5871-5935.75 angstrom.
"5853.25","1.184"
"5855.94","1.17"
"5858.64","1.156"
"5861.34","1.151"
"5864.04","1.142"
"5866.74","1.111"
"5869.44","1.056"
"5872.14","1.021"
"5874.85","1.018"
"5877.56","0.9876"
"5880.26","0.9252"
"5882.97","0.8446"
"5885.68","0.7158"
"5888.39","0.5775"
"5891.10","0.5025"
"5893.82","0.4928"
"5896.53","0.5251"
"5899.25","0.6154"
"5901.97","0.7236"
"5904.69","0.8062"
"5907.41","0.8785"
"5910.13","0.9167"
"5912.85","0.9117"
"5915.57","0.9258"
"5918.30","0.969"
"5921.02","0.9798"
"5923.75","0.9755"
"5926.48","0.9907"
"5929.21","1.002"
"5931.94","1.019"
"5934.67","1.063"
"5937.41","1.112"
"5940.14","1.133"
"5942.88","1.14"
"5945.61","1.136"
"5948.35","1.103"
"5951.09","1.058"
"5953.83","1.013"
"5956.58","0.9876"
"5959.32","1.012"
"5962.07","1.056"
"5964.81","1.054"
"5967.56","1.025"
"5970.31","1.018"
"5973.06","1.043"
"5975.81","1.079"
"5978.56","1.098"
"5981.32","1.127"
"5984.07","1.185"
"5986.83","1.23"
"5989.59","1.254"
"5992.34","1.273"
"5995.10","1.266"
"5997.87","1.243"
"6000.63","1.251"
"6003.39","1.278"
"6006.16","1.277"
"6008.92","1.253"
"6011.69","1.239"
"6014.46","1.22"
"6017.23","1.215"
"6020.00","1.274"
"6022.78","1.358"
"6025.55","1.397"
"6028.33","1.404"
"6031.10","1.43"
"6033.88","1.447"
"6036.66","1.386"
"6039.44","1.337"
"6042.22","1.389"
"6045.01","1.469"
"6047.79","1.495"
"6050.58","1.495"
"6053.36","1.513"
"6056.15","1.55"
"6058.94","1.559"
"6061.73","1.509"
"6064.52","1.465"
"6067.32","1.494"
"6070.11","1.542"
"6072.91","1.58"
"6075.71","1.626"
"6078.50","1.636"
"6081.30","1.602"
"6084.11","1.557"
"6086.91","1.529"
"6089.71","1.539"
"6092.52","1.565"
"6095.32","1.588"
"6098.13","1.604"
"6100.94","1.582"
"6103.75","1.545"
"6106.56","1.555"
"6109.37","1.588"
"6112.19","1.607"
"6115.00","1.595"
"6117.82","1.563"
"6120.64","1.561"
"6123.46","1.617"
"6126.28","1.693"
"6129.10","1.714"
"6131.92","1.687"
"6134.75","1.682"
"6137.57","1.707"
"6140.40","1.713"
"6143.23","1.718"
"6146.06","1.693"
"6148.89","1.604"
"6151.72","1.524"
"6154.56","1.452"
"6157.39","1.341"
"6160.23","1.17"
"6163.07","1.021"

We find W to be 2.1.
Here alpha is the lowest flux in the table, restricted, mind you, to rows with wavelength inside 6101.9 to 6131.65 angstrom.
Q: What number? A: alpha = 1.545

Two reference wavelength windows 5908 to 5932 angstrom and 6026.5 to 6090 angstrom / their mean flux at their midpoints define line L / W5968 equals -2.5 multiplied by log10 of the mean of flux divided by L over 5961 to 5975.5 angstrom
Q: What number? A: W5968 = 0.11 mag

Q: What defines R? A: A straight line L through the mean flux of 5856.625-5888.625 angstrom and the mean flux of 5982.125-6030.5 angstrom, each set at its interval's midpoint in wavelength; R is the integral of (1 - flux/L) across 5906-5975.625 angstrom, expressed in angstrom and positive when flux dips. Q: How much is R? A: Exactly 7.0 angstrom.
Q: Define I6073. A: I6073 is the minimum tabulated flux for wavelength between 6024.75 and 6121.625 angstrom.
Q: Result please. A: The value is 1.337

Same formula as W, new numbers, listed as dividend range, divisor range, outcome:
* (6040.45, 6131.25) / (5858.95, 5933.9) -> 1.88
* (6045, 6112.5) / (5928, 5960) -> 1.52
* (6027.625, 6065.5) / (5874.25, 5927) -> 1.90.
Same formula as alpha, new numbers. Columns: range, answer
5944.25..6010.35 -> 0.9876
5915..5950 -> 0.9258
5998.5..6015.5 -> 1.22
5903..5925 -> 0.8062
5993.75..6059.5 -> 1.215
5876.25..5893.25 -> 0.5025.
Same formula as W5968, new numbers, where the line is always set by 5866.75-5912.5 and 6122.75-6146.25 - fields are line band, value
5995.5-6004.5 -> -0.05 mag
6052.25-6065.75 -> -0.08 mag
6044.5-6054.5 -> -0.08 mag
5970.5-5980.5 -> 0.04 mag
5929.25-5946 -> -0.12 mag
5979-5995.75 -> -0.05 mag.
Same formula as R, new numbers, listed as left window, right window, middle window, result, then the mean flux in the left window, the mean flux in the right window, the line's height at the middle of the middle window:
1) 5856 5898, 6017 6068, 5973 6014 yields 2.0 angstrom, 0.889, 1.43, 1.27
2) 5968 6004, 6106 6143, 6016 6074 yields -2.9 angstrom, 1.17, 1.64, 1.37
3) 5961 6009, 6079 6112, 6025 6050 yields -1.1 angstrom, 1.17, 1.57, 1.36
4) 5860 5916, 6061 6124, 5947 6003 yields 1.6 angstrom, 0.848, 1.57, 1.15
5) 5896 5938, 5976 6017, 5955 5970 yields 0.8 angstrom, 0.905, 1.22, 1.09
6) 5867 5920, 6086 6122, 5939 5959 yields -1.2 angstrom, 0.818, 1.57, 1.02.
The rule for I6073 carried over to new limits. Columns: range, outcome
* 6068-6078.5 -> 1.542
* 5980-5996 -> 1.127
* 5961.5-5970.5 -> 1.018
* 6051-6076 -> 1.465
